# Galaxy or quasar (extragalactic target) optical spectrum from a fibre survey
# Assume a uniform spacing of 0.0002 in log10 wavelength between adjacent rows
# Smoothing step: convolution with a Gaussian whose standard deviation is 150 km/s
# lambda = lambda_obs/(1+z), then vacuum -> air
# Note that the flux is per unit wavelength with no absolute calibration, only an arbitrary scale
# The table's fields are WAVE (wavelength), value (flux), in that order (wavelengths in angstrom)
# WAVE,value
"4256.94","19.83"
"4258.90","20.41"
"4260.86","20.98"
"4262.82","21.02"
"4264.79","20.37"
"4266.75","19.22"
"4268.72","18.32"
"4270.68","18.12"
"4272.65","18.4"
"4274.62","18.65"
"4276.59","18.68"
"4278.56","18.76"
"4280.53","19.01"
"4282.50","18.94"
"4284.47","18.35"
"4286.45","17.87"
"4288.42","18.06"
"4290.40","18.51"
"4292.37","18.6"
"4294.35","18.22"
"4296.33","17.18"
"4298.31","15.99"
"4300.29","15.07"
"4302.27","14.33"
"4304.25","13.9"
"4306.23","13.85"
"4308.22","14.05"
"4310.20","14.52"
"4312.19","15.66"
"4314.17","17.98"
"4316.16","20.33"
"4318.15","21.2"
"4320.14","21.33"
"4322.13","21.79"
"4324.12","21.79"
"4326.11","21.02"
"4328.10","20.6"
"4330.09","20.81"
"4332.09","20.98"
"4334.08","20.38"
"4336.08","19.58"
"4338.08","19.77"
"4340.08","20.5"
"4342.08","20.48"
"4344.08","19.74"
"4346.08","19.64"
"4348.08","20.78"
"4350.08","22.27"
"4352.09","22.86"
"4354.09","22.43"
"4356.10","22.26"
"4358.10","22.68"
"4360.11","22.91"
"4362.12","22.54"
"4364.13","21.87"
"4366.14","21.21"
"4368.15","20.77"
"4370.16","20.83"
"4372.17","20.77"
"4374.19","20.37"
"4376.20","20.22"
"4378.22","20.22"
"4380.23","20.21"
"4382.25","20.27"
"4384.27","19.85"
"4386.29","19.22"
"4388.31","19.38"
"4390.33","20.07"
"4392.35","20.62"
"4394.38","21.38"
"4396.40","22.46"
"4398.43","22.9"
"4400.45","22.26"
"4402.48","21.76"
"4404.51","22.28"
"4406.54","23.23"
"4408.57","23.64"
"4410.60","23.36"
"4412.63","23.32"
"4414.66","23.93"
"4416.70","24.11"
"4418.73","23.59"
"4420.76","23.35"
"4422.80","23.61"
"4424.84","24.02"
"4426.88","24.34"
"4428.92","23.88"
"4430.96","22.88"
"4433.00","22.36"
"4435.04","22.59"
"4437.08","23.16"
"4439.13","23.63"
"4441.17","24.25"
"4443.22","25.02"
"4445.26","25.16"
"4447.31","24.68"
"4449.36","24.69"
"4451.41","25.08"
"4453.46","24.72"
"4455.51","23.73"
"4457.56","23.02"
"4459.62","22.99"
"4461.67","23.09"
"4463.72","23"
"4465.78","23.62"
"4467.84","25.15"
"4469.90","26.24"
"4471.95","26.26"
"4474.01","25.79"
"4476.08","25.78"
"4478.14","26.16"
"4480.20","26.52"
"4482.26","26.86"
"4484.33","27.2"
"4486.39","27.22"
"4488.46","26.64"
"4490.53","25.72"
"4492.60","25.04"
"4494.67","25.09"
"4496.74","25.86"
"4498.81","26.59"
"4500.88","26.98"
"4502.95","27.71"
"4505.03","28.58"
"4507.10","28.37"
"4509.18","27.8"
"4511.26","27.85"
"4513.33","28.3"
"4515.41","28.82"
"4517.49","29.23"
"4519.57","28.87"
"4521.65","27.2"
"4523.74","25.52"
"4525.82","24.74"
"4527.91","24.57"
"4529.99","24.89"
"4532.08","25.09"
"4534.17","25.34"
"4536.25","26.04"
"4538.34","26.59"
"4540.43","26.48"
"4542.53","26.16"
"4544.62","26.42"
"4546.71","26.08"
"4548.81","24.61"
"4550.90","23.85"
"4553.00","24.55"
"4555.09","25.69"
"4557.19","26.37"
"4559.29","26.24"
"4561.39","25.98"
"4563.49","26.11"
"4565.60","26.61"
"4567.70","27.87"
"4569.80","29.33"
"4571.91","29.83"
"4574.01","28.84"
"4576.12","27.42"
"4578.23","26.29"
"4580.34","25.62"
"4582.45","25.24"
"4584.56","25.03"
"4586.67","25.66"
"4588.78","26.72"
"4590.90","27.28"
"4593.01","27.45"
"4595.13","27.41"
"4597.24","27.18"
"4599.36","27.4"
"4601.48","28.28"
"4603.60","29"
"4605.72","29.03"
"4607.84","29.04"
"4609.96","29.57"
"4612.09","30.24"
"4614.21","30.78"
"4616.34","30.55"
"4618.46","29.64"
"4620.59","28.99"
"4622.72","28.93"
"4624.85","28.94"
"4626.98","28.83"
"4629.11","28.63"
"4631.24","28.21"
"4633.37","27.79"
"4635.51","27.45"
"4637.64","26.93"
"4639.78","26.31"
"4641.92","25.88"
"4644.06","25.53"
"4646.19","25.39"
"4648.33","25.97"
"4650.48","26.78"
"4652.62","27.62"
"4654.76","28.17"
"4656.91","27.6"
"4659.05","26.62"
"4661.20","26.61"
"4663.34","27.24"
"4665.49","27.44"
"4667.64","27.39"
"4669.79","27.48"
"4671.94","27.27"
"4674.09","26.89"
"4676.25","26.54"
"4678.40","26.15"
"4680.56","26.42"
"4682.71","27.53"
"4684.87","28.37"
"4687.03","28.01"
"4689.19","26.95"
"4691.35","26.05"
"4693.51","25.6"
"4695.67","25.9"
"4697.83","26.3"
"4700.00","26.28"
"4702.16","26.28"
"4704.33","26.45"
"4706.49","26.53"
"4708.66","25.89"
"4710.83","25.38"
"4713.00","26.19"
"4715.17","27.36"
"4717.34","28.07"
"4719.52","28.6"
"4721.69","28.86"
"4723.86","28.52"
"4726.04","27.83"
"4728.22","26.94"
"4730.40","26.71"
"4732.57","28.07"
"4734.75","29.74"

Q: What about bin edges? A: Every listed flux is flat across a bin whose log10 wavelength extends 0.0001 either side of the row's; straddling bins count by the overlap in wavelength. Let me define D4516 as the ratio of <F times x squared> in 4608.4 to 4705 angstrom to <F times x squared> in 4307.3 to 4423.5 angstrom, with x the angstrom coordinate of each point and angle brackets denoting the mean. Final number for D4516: 1.48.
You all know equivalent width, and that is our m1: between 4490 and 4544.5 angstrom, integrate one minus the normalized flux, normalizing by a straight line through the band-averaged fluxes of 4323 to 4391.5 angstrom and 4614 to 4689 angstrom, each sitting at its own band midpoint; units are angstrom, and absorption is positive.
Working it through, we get -4.9 angstrom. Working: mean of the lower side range 20.9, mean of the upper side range 27.5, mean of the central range 26.7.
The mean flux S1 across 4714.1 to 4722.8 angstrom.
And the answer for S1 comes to 28.2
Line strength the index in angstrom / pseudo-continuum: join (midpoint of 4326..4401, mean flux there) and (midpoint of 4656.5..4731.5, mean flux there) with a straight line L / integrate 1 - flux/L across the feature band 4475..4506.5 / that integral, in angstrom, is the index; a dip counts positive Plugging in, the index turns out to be -4.4 angstrom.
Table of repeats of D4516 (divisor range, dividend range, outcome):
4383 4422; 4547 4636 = 1.35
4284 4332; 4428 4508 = 1.50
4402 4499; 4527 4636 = 1.18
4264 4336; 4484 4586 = 1.61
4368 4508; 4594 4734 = 1.27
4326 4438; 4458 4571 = 1.28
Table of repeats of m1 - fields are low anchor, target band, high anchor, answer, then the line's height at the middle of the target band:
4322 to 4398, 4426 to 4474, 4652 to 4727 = -3.18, 22.6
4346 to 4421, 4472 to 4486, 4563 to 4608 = -1.15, 24.4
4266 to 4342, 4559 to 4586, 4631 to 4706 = -2.57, 24.6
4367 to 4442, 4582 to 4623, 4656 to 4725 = -4.37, 25.5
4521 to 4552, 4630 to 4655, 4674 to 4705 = -0.48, 26.3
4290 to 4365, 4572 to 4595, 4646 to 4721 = -1.81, 24.8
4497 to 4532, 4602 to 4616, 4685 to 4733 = -1.32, 27.1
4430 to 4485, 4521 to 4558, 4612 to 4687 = 0.46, 25.9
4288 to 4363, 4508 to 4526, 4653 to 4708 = -3.33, 23.4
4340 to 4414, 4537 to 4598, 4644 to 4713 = -4.29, 24.8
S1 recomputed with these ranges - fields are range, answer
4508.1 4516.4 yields 28.2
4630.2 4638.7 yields 27.6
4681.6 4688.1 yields 28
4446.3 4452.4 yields 24.8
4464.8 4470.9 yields 25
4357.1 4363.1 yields 22.7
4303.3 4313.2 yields 14.4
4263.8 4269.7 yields 19.3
